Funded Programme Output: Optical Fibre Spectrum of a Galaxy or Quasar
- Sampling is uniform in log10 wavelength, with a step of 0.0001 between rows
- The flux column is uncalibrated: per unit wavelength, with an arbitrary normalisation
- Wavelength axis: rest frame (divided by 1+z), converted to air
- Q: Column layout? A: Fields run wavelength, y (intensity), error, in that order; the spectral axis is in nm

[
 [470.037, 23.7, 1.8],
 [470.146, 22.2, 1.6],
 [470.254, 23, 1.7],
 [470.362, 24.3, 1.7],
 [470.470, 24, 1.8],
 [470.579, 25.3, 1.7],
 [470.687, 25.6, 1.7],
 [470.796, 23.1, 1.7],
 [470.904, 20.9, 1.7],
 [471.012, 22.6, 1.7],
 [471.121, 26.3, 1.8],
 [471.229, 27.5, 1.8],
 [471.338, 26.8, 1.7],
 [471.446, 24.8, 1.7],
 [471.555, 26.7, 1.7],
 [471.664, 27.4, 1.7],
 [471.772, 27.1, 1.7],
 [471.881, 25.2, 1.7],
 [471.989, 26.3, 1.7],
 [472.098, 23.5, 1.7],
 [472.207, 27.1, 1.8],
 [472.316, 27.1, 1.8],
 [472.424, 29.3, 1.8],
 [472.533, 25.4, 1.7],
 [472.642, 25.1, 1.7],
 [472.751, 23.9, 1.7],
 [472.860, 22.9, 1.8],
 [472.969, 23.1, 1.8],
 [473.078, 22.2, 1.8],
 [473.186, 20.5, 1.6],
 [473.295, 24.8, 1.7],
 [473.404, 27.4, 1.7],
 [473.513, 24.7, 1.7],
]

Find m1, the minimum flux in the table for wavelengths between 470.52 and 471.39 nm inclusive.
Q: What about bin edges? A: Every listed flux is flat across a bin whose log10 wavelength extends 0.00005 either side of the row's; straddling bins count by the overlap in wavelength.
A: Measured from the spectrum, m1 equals 20.9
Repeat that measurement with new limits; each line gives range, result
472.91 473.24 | 20.5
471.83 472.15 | 23.5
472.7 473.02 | 22.9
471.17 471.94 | 24.8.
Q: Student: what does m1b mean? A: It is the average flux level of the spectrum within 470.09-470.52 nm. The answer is 23.4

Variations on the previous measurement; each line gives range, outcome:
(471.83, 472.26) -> 25.5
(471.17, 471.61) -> 26.4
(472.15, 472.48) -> 27.8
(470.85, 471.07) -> 21.8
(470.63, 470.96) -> 23.3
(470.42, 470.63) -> 24.6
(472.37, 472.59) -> 27.3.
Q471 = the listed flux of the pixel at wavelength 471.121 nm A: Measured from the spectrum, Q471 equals 26.3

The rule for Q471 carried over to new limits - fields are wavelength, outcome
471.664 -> 27.4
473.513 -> 24.7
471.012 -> 22.6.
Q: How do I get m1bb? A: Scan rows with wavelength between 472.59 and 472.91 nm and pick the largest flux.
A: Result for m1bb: 25.1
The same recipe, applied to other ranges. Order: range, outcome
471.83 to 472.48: 29.3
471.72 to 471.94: 27.1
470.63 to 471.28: 27.5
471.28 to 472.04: 27.4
